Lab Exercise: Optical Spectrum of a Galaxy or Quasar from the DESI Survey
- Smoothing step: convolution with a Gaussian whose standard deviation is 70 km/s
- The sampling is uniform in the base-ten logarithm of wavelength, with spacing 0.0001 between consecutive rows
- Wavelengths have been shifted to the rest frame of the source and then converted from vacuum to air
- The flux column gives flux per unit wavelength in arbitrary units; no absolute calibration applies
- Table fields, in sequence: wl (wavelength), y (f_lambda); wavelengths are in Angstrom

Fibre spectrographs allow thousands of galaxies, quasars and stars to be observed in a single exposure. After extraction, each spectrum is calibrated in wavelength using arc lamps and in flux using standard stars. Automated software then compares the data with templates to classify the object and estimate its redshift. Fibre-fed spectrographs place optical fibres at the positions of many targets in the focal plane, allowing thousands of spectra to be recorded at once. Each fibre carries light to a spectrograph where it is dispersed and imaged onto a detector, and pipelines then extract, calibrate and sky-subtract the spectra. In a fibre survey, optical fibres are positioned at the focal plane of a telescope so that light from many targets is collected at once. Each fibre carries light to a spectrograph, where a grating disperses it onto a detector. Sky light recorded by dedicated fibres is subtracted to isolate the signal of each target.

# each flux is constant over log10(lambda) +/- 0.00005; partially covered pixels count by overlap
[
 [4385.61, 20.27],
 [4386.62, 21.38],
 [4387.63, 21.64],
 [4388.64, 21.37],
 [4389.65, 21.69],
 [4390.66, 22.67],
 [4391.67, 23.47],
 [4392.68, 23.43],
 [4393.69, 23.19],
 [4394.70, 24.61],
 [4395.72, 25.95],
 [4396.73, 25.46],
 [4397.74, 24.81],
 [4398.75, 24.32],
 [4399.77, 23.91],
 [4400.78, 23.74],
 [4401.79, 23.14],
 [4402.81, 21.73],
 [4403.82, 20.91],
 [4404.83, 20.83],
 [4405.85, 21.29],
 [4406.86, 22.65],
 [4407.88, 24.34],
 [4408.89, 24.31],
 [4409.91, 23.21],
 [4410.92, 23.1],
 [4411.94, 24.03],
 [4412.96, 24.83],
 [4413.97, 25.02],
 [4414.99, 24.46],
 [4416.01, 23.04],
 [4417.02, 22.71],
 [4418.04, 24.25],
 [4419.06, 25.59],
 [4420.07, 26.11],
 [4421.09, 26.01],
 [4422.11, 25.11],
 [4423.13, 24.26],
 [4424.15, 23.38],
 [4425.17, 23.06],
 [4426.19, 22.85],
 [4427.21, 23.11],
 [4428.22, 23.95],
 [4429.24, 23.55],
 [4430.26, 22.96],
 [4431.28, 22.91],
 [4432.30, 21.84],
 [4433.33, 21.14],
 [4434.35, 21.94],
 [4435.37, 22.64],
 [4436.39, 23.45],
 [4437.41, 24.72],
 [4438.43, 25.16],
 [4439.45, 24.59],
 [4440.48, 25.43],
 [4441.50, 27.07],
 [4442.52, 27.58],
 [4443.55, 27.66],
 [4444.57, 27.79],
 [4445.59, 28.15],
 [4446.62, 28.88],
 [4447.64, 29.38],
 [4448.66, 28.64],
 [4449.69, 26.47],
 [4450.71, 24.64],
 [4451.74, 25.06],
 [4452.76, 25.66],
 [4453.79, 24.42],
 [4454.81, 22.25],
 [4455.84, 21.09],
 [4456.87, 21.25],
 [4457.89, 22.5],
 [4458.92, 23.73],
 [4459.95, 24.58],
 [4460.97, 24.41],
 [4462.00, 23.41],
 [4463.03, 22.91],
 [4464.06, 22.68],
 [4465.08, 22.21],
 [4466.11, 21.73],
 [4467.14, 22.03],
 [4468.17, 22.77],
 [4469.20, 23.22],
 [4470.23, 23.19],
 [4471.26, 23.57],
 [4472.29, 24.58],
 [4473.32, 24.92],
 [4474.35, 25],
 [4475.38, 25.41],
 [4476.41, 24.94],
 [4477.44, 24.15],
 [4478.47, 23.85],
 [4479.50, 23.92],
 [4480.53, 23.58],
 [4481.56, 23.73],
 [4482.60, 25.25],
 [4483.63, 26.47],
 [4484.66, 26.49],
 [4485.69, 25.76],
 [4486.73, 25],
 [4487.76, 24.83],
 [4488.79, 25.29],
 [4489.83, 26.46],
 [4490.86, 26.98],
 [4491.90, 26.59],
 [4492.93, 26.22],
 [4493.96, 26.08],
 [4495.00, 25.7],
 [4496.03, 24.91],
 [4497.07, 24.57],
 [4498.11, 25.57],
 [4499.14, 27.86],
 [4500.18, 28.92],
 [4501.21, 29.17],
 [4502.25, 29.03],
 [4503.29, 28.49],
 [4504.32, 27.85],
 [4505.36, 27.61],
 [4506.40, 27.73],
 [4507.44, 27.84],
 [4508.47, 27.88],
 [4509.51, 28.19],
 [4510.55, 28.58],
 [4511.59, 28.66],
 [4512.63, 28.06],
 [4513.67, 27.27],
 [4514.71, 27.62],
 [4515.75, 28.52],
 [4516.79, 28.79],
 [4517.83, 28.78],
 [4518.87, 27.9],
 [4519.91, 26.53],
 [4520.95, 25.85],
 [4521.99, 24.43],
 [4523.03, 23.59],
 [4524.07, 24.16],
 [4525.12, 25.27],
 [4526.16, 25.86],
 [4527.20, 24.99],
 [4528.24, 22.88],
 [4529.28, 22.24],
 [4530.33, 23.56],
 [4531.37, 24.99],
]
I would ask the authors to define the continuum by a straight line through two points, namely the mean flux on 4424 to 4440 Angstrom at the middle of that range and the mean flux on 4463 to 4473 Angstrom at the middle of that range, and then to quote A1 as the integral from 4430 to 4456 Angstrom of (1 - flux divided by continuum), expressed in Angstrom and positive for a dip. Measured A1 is -2.3 Angstrom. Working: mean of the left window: 23.2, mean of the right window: 22.9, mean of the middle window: 25.1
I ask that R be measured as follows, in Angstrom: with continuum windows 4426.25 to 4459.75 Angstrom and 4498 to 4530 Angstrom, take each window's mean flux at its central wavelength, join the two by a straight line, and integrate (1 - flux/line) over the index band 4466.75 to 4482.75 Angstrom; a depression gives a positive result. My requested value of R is 1.1 Angstrom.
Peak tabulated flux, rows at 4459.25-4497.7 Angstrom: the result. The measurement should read 26.98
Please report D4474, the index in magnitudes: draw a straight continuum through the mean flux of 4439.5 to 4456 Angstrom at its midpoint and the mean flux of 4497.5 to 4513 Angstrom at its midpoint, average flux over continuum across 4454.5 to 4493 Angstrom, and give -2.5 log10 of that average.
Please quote 0.13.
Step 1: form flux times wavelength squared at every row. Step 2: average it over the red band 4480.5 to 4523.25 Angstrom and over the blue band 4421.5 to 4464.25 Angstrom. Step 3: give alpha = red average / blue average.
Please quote 1.13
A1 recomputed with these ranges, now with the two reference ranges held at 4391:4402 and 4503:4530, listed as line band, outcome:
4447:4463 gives 0.6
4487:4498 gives 0.2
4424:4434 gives 0.8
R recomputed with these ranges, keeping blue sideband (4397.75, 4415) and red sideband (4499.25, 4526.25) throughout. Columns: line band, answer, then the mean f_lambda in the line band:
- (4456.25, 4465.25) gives 0.8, 23.1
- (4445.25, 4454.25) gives -0.7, 26.8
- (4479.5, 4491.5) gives 0.4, 25.4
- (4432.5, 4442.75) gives 0.1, 24.2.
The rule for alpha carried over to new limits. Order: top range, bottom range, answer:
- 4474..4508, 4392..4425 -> 1.14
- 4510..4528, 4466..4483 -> 1.14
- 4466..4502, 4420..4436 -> 1.11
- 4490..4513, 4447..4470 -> 1.17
